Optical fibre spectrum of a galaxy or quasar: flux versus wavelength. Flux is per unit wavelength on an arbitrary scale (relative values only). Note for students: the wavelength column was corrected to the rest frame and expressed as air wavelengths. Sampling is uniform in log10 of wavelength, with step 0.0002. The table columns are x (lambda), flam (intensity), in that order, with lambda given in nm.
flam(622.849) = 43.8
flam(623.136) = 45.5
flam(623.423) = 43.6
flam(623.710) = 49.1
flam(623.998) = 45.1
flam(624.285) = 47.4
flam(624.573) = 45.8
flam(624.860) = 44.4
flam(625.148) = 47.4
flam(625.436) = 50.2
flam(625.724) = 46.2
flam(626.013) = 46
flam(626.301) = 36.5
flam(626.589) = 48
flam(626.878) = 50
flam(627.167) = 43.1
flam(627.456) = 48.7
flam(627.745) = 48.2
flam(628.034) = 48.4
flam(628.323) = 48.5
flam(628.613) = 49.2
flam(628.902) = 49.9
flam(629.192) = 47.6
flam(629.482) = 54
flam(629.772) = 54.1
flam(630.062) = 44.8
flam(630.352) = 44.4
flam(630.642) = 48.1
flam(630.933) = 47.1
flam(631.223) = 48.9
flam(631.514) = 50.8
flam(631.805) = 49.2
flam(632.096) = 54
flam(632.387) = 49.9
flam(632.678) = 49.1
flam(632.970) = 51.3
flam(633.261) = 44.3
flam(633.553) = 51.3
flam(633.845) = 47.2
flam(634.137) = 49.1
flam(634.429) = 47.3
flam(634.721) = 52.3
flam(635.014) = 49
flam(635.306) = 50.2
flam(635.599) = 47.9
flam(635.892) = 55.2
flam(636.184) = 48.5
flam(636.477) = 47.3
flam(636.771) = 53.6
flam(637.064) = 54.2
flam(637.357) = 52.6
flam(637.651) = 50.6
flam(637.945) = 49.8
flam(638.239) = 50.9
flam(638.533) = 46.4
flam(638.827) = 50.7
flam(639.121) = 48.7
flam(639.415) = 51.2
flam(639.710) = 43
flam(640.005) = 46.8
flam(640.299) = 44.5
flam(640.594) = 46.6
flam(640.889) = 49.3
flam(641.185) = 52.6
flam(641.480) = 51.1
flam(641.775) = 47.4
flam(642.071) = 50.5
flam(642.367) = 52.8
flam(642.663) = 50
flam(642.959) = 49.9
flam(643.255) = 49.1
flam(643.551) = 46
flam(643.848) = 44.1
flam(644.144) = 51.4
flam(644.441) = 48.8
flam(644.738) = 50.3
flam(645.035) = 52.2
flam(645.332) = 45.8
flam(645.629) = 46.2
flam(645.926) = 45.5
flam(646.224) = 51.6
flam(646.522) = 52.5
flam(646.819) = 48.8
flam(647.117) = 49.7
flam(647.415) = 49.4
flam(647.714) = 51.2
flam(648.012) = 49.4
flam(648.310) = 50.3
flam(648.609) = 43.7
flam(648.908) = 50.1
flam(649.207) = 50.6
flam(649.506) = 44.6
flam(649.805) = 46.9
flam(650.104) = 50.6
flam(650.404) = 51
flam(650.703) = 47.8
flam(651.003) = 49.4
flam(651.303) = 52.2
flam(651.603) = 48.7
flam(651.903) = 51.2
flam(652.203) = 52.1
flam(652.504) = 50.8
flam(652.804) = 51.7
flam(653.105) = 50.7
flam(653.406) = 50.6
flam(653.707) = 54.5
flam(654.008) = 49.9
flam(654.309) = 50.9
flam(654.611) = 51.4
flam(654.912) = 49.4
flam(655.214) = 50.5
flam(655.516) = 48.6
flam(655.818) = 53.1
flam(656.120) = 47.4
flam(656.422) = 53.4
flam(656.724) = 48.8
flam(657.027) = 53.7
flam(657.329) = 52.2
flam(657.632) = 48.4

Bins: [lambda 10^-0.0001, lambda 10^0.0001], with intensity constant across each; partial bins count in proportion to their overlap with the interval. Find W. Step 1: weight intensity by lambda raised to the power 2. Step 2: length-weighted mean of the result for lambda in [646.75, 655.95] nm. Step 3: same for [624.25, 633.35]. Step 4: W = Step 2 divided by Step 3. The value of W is 1.12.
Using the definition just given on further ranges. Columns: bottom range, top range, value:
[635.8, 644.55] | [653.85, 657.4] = 1.08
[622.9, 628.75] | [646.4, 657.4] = 1.17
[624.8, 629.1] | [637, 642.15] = 1.09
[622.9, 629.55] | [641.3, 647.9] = 1.11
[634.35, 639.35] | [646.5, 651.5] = 1.01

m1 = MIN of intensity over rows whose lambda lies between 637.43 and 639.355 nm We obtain 46.4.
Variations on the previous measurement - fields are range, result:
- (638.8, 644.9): 43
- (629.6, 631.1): 44.4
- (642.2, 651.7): 43.7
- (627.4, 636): 44.3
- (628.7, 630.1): 44.8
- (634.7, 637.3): 47.3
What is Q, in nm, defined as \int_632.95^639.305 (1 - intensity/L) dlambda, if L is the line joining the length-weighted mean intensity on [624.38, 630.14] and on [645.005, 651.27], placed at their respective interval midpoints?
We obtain -0.23 nm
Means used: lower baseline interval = 47.6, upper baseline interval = 48.9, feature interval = 49.9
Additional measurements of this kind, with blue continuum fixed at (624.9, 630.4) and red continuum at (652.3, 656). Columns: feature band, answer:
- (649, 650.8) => 0.06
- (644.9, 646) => 0.05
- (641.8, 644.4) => 0.02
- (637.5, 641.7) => 0.04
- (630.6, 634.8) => -0.09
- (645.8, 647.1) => 0.01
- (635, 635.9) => -0.03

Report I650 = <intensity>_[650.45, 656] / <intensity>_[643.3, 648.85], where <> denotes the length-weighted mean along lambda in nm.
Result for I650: 1.04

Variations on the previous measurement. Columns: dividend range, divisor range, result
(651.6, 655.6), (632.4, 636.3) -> 1.03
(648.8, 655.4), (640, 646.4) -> 1.03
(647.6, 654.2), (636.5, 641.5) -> 1.01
